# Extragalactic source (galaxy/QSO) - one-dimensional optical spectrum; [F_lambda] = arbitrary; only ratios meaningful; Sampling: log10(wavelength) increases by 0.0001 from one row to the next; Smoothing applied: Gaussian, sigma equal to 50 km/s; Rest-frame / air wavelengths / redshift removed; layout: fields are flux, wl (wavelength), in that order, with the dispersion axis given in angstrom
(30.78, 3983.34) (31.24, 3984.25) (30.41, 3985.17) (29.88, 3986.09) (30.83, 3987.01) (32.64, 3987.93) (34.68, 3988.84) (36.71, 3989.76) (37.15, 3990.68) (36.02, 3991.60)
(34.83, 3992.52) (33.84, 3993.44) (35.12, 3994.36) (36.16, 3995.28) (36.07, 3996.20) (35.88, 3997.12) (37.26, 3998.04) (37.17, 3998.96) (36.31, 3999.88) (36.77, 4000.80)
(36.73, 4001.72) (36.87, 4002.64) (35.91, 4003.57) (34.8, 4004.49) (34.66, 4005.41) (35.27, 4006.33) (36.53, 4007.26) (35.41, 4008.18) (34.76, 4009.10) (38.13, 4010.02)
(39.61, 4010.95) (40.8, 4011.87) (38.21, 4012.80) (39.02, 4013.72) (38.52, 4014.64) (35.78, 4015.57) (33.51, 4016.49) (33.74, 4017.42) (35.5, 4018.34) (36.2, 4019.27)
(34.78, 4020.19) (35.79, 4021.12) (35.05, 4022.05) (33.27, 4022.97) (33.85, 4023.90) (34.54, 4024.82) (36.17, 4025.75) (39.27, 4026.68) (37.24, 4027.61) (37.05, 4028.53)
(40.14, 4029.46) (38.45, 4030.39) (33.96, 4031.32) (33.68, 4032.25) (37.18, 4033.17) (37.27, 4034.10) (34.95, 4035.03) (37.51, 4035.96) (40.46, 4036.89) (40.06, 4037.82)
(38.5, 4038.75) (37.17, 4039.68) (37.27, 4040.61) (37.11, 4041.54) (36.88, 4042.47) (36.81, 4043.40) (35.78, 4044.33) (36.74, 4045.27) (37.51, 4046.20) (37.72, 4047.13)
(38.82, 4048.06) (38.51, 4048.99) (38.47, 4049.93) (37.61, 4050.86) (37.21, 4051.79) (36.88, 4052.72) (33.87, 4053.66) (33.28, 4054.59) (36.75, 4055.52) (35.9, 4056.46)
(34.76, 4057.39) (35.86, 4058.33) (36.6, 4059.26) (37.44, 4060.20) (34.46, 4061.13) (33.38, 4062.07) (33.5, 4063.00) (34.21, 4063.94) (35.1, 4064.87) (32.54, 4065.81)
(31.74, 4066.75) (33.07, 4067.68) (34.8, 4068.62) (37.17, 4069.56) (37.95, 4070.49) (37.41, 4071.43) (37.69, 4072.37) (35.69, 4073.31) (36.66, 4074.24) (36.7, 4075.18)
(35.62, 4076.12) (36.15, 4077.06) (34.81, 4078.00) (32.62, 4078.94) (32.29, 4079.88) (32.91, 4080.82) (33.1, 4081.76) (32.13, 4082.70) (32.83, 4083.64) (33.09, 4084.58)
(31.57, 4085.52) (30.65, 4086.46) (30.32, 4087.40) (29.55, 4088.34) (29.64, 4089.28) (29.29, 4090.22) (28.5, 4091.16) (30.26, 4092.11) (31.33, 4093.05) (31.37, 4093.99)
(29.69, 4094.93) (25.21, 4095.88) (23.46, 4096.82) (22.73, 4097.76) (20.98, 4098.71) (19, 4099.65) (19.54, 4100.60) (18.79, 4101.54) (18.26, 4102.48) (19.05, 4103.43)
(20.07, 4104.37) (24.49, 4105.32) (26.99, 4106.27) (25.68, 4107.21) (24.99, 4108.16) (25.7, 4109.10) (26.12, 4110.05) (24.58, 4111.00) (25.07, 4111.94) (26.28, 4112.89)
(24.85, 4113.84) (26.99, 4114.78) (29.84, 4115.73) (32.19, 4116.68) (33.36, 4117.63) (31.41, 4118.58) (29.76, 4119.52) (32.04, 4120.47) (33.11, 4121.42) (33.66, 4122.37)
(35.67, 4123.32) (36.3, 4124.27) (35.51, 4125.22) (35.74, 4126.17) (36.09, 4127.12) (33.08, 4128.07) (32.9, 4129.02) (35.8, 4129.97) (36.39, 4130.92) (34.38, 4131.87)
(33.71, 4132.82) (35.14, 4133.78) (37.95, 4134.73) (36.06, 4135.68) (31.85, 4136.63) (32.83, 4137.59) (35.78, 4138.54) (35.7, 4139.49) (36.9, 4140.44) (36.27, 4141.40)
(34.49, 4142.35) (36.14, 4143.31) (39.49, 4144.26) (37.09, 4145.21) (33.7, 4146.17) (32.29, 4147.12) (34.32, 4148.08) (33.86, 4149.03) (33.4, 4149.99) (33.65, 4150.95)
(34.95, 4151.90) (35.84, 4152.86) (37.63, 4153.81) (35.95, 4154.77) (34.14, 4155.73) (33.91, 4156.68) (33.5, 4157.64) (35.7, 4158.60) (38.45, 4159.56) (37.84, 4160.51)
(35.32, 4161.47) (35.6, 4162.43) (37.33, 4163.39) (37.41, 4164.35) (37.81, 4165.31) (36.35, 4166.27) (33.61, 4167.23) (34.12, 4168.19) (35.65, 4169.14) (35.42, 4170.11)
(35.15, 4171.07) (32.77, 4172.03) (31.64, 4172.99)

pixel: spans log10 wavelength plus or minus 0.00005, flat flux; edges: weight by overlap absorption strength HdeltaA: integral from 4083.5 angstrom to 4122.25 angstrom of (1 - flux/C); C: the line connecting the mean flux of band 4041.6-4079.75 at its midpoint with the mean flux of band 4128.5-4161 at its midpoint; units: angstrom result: 9.3 angstrom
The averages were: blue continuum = 35.8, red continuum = 35.2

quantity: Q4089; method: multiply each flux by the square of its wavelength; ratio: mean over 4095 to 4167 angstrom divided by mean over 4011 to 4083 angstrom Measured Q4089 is 0.92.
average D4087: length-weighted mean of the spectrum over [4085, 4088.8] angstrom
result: 30.6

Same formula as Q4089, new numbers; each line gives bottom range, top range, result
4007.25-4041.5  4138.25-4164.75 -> 1.03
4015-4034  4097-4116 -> 0.68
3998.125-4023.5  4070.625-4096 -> 0.93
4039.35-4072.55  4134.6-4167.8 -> 1.03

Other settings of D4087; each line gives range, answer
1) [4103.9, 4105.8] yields 22.2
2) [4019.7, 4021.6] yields 35.3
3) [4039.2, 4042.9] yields 37.1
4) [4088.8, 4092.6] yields 29.4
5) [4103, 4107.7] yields 23.3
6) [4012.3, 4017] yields 37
